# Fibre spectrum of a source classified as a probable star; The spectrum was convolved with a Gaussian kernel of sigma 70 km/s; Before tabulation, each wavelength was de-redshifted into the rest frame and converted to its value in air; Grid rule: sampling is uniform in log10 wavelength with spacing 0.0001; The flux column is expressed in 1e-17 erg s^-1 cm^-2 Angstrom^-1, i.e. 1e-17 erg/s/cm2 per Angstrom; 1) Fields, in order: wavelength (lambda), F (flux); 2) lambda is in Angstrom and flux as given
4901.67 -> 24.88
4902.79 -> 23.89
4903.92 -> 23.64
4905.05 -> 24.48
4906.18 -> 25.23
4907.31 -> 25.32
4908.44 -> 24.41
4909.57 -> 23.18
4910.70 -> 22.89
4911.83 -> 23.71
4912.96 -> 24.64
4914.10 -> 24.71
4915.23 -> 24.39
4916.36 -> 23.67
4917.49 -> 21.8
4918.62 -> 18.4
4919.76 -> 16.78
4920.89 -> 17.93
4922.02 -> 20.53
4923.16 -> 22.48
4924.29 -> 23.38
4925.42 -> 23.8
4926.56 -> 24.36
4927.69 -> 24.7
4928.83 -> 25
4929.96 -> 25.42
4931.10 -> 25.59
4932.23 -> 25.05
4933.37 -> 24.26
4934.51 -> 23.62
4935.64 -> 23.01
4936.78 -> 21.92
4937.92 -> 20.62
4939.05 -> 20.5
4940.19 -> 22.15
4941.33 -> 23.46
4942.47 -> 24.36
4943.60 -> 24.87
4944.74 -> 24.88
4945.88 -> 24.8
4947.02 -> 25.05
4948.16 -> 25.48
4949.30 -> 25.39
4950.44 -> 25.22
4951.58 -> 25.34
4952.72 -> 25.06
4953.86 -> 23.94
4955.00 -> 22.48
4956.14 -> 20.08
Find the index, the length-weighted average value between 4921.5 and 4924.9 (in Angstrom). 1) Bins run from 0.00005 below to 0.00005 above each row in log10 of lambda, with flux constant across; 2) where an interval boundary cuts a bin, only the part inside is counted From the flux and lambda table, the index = 22.2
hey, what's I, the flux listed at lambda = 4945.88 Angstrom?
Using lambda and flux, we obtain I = 24.8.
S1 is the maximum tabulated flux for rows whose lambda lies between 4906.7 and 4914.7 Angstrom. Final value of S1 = 25.32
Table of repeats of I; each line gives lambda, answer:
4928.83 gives 25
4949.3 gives 25.39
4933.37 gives 24.26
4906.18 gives 25.23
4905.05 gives 24.48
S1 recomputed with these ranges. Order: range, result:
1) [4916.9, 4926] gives 23.8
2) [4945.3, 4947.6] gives 25.05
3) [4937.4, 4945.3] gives 24.88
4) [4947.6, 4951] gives 25.48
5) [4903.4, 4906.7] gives 25.23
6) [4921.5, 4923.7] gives 22.48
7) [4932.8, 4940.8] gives 24.26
